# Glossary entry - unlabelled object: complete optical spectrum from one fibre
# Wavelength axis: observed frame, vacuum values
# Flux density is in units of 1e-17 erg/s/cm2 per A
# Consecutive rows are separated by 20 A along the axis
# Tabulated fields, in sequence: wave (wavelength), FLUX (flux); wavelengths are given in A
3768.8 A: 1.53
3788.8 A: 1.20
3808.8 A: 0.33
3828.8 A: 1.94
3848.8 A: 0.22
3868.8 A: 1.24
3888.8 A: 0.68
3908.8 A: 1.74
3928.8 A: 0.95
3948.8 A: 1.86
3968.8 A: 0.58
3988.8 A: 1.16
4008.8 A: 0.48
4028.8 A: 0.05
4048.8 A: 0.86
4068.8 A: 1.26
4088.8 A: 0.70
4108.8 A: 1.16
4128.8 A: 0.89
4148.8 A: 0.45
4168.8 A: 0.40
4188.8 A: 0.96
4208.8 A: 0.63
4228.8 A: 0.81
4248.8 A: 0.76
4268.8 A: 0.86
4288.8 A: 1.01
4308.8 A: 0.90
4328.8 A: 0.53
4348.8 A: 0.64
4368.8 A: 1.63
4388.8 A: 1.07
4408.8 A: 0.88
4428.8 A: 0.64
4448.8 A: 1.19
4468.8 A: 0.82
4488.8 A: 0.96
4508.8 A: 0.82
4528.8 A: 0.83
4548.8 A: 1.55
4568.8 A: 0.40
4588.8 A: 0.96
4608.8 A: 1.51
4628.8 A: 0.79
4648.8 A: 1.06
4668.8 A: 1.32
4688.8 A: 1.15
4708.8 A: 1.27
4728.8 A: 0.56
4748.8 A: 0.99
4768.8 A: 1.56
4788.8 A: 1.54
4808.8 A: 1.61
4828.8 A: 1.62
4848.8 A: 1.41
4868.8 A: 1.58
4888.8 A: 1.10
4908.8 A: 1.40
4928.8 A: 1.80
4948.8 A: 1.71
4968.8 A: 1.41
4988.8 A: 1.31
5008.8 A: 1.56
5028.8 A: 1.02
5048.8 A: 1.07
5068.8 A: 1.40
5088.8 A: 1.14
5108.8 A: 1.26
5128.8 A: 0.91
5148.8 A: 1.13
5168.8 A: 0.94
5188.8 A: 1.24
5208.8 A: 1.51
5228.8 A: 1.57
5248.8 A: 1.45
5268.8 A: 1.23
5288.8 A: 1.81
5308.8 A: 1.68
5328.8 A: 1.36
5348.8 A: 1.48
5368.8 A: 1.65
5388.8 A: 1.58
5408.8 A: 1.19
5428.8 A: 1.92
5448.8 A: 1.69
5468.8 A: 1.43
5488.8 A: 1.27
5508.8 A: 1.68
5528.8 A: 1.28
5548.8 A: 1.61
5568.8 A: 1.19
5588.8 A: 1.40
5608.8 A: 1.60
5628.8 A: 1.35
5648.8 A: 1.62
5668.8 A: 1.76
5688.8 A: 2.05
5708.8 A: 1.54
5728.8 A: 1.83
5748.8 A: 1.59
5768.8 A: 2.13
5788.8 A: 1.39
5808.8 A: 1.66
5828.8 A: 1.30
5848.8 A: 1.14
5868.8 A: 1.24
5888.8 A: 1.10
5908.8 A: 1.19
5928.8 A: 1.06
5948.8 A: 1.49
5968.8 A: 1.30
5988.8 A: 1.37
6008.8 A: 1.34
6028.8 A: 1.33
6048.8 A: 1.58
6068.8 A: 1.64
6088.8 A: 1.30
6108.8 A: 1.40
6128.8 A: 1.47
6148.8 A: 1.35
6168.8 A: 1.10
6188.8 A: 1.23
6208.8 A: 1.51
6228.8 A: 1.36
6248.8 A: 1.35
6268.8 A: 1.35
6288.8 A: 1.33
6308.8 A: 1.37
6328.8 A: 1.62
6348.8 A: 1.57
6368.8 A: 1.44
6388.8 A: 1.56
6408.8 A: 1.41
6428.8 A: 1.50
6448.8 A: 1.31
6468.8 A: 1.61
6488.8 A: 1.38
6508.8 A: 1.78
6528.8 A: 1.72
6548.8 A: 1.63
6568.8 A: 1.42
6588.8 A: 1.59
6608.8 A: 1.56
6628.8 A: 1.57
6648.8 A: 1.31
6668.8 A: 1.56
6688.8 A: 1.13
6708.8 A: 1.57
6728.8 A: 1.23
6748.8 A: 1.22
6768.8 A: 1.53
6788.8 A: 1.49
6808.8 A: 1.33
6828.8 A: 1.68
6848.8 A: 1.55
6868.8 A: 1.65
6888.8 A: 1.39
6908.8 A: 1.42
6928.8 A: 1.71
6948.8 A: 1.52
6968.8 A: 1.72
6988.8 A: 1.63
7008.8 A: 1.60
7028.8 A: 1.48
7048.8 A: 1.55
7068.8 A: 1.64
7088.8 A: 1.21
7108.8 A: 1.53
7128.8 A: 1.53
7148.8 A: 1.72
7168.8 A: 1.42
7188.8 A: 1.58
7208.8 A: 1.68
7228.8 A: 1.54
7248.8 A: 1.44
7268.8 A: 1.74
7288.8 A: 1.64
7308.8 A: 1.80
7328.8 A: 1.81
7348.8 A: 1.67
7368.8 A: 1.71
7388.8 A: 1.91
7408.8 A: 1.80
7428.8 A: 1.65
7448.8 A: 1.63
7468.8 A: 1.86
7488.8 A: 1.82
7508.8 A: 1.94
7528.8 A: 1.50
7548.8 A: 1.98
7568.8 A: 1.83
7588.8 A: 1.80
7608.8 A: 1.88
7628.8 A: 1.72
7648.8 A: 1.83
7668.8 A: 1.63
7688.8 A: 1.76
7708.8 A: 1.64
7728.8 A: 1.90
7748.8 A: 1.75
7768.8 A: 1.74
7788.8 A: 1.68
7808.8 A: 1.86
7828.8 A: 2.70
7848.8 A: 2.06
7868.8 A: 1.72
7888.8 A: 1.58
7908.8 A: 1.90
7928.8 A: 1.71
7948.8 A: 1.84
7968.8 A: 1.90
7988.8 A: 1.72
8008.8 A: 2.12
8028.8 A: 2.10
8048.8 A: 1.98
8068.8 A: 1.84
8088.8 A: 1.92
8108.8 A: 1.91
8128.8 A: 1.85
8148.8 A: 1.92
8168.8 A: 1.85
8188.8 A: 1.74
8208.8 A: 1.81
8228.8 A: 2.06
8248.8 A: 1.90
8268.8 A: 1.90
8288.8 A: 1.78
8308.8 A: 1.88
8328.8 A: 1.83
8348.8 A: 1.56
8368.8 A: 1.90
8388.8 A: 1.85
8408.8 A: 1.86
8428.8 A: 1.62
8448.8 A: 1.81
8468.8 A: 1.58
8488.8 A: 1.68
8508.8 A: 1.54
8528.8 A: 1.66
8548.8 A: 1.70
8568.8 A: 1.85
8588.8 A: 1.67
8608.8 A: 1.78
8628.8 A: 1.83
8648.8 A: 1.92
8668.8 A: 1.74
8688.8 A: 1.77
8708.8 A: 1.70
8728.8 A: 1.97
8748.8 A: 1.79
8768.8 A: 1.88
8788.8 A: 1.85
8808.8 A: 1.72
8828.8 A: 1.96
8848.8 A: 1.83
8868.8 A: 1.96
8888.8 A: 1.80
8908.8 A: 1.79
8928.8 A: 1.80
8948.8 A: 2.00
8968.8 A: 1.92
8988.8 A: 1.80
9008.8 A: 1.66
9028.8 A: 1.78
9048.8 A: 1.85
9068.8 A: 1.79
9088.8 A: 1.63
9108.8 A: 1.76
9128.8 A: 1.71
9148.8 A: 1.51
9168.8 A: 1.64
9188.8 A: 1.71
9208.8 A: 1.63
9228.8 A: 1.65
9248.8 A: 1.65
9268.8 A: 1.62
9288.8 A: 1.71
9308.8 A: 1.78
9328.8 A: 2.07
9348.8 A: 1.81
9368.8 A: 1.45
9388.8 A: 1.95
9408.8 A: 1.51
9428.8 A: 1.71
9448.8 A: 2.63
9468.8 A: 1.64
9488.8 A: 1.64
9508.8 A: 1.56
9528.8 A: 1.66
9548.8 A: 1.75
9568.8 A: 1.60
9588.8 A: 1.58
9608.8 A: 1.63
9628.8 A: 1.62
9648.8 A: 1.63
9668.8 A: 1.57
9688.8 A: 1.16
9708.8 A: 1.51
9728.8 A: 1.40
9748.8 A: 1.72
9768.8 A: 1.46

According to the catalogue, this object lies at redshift 0.19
